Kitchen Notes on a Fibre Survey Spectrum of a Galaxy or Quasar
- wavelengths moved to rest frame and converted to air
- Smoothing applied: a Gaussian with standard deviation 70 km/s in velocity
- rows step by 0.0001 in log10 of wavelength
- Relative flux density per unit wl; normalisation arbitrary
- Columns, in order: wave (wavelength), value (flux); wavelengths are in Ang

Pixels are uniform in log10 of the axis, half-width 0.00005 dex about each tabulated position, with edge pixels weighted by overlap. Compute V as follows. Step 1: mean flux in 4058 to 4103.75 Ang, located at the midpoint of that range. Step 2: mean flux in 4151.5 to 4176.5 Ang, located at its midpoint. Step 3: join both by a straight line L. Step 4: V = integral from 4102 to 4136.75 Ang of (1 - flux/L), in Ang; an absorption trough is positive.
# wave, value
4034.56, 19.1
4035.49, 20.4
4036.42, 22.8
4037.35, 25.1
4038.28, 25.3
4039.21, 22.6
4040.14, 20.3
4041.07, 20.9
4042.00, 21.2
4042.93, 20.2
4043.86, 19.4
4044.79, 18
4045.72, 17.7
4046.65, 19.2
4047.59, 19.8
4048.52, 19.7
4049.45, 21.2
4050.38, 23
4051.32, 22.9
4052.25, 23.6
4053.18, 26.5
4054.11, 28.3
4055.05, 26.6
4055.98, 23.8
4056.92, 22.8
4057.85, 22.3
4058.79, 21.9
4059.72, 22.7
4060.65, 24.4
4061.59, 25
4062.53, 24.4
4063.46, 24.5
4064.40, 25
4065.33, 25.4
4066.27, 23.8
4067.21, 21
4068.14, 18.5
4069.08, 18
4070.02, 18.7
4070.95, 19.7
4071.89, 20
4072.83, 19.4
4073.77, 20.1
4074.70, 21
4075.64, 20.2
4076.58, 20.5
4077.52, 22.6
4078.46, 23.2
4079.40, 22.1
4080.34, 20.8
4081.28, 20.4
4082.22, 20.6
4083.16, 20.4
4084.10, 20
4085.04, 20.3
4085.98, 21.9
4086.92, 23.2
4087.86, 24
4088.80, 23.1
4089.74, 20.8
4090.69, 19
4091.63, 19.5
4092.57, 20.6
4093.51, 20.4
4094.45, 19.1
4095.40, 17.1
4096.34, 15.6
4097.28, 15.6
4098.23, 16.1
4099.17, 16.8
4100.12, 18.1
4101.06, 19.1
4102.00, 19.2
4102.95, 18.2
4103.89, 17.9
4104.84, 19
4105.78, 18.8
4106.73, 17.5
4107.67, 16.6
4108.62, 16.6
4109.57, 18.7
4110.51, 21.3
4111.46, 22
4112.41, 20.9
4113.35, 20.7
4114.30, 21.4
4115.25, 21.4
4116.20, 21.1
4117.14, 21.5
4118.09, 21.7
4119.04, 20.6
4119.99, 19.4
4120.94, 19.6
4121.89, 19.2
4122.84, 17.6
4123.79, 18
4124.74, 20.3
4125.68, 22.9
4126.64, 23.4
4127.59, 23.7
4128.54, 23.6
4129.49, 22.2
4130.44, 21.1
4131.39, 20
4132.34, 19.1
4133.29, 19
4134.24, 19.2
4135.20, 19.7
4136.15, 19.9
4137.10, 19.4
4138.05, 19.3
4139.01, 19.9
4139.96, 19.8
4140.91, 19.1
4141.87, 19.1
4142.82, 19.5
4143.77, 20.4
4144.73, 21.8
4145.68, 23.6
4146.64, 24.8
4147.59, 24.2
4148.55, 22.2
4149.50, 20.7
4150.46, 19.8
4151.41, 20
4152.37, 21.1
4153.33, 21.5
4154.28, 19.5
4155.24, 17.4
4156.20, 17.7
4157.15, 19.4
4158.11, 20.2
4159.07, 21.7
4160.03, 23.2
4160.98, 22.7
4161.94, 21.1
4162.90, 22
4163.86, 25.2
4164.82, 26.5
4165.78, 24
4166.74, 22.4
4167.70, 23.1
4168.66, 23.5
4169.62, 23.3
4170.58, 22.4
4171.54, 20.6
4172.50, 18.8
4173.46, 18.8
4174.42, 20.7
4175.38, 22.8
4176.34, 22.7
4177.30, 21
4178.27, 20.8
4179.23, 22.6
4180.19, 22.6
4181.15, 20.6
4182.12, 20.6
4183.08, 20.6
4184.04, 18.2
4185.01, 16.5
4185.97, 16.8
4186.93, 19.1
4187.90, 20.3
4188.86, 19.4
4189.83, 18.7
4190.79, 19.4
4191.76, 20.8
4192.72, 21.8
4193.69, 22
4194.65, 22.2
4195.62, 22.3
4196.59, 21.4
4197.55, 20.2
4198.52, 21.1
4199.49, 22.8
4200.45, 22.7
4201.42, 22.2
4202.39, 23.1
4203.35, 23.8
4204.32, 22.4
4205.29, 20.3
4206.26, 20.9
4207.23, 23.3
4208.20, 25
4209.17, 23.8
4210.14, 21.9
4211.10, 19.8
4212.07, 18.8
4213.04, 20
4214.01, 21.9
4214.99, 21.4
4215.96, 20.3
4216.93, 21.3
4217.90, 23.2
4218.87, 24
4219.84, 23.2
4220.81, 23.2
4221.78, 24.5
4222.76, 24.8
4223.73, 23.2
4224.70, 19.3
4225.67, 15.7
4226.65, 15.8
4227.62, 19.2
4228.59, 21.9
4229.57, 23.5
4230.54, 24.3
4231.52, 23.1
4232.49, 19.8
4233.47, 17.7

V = 1.6 Ang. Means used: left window 20.7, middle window 20.1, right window 21.6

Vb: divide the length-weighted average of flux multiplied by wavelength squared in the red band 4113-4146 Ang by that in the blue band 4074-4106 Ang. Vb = 1.05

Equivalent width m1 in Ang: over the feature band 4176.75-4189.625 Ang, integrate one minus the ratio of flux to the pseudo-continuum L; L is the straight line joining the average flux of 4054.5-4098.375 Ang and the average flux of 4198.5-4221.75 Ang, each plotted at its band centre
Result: 1.21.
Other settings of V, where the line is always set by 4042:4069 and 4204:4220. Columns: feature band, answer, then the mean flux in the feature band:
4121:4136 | 1.1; 20.6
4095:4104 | 2.0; 17.4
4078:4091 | 0.5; 21.4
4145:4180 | 0.5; 21.7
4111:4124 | 1.1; 20.4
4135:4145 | 1.1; 19.8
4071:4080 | 0.6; 20.9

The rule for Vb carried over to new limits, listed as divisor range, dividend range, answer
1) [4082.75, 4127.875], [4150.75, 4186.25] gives 1.10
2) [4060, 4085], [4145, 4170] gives 1.06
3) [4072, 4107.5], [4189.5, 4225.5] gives 1.17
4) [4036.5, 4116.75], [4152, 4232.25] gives 1.08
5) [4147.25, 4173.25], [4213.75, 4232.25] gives 1.04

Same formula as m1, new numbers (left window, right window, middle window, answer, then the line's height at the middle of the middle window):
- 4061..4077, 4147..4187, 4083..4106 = 2.2 Ang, 21.4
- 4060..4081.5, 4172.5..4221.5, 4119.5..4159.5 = 1.8 Ang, 21.5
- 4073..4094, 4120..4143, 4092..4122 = 2.2 Ang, 20.7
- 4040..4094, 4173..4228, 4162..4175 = -0.7 Ang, 21.3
